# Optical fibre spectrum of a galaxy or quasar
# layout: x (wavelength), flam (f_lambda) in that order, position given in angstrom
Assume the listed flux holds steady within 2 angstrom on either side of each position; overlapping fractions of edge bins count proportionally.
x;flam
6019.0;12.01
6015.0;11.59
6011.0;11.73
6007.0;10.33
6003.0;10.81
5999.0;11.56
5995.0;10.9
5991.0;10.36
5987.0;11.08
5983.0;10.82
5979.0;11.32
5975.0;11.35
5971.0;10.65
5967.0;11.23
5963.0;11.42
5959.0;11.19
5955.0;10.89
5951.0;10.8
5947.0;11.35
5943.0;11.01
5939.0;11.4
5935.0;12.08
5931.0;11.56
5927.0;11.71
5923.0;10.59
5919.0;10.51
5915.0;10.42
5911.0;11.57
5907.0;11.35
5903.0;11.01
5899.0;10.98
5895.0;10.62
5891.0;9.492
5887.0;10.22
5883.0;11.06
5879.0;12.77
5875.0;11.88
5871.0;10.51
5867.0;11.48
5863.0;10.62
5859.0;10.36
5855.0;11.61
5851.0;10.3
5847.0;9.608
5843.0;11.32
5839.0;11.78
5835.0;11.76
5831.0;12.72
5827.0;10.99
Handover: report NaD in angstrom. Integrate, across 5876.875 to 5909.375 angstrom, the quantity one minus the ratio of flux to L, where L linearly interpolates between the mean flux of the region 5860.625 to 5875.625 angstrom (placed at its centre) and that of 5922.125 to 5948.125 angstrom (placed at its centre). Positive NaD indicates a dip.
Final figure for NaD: 0.7 angstrom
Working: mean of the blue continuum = 11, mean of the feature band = 10.9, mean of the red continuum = 11.4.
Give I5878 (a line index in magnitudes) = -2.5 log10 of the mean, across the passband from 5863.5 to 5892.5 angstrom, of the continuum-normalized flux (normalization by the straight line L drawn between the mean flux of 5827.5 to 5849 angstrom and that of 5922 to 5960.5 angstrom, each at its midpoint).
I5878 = 0.028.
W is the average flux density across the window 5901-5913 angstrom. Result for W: 11.3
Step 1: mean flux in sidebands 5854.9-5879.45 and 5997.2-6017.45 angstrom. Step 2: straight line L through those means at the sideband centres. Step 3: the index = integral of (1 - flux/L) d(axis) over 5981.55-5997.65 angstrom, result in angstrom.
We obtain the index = 0.6 angstrom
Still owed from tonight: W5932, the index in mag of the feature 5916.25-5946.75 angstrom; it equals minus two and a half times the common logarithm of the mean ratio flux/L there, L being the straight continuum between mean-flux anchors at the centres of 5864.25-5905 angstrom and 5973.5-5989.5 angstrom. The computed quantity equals -0.019 mag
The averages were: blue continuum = 11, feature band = 11.2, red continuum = 11.1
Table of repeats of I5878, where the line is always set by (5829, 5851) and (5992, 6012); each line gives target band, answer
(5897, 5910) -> 0.005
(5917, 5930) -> 0.017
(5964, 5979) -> -0.007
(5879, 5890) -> 0.031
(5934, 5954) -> -0.015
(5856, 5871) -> 0.045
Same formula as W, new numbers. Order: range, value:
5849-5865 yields 10.7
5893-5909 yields 11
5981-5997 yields 10.8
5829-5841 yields 12.1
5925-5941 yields 11.7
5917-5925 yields 10.6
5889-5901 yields 10.4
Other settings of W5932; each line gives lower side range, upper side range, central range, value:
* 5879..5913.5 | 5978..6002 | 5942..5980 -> -0.02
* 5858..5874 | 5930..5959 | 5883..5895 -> 0.08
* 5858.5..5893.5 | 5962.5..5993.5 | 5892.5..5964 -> -0.01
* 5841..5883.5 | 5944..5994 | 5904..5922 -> 0.01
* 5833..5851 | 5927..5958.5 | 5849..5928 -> 0.02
